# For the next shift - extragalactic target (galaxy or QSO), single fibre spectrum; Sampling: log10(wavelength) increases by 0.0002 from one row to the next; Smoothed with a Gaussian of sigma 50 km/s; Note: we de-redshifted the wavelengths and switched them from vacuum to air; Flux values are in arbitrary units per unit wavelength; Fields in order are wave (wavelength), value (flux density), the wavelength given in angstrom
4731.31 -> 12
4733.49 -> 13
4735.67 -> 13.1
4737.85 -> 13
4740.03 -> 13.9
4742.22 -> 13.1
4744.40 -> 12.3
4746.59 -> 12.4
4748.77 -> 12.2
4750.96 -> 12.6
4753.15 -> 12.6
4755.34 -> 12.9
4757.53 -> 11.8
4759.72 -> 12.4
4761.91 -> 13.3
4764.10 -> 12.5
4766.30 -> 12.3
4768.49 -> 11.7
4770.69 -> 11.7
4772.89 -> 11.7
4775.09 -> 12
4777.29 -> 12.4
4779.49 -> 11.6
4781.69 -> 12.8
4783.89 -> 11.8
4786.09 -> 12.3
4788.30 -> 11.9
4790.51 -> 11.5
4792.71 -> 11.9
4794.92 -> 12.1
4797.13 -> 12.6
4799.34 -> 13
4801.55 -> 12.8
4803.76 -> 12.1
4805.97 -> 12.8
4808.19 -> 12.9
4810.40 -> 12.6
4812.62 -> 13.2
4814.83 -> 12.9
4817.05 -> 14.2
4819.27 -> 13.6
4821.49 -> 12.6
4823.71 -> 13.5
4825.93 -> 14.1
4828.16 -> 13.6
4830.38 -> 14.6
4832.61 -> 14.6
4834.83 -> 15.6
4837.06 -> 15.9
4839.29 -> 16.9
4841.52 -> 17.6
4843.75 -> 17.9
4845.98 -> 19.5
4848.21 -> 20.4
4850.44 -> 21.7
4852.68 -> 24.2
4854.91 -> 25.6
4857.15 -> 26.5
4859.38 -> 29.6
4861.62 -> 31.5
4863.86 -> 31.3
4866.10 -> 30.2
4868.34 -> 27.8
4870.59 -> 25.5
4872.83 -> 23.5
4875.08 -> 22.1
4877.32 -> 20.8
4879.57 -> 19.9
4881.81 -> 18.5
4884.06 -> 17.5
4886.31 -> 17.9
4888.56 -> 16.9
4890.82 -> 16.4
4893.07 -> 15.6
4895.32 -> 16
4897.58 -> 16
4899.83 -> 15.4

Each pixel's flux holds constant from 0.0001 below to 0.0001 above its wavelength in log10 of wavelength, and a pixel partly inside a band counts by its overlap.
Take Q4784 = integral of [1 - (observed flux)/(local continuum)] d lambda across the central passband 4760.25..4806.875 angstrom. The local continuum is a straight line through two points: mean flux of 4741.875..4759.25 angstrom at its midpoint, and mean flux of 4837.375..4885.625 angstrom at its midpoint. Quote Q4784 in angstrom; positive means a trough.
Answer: 9.89 angstrom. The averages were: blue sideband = 12.5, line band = 12.2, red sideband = 23.1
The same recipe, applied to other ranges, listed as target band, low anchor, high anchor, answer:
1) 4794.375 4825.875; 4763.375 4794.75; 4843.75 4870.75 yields 8.0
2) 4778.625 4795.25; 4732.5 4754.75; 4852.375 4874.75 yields 5.6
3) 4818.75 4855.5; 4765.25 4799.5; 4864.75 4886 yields 2.8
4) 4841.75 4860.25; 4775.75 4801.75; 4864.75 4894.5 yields -4.6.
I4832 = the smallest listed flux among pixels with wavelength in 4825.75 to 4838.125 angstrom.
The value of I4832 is 13.6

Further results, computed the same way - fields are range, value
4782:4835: 11.5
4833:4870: 15.6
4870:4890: 16.9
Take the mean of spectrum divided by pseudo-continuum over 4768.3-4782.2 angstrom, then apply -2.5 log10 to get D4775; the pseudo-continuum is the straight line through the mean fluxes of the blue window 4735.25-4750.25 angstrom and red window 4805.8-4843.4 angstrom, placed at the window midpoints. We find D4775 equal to 0.12 mag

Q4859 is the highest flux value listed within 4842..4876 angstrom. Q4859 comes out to 31.5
